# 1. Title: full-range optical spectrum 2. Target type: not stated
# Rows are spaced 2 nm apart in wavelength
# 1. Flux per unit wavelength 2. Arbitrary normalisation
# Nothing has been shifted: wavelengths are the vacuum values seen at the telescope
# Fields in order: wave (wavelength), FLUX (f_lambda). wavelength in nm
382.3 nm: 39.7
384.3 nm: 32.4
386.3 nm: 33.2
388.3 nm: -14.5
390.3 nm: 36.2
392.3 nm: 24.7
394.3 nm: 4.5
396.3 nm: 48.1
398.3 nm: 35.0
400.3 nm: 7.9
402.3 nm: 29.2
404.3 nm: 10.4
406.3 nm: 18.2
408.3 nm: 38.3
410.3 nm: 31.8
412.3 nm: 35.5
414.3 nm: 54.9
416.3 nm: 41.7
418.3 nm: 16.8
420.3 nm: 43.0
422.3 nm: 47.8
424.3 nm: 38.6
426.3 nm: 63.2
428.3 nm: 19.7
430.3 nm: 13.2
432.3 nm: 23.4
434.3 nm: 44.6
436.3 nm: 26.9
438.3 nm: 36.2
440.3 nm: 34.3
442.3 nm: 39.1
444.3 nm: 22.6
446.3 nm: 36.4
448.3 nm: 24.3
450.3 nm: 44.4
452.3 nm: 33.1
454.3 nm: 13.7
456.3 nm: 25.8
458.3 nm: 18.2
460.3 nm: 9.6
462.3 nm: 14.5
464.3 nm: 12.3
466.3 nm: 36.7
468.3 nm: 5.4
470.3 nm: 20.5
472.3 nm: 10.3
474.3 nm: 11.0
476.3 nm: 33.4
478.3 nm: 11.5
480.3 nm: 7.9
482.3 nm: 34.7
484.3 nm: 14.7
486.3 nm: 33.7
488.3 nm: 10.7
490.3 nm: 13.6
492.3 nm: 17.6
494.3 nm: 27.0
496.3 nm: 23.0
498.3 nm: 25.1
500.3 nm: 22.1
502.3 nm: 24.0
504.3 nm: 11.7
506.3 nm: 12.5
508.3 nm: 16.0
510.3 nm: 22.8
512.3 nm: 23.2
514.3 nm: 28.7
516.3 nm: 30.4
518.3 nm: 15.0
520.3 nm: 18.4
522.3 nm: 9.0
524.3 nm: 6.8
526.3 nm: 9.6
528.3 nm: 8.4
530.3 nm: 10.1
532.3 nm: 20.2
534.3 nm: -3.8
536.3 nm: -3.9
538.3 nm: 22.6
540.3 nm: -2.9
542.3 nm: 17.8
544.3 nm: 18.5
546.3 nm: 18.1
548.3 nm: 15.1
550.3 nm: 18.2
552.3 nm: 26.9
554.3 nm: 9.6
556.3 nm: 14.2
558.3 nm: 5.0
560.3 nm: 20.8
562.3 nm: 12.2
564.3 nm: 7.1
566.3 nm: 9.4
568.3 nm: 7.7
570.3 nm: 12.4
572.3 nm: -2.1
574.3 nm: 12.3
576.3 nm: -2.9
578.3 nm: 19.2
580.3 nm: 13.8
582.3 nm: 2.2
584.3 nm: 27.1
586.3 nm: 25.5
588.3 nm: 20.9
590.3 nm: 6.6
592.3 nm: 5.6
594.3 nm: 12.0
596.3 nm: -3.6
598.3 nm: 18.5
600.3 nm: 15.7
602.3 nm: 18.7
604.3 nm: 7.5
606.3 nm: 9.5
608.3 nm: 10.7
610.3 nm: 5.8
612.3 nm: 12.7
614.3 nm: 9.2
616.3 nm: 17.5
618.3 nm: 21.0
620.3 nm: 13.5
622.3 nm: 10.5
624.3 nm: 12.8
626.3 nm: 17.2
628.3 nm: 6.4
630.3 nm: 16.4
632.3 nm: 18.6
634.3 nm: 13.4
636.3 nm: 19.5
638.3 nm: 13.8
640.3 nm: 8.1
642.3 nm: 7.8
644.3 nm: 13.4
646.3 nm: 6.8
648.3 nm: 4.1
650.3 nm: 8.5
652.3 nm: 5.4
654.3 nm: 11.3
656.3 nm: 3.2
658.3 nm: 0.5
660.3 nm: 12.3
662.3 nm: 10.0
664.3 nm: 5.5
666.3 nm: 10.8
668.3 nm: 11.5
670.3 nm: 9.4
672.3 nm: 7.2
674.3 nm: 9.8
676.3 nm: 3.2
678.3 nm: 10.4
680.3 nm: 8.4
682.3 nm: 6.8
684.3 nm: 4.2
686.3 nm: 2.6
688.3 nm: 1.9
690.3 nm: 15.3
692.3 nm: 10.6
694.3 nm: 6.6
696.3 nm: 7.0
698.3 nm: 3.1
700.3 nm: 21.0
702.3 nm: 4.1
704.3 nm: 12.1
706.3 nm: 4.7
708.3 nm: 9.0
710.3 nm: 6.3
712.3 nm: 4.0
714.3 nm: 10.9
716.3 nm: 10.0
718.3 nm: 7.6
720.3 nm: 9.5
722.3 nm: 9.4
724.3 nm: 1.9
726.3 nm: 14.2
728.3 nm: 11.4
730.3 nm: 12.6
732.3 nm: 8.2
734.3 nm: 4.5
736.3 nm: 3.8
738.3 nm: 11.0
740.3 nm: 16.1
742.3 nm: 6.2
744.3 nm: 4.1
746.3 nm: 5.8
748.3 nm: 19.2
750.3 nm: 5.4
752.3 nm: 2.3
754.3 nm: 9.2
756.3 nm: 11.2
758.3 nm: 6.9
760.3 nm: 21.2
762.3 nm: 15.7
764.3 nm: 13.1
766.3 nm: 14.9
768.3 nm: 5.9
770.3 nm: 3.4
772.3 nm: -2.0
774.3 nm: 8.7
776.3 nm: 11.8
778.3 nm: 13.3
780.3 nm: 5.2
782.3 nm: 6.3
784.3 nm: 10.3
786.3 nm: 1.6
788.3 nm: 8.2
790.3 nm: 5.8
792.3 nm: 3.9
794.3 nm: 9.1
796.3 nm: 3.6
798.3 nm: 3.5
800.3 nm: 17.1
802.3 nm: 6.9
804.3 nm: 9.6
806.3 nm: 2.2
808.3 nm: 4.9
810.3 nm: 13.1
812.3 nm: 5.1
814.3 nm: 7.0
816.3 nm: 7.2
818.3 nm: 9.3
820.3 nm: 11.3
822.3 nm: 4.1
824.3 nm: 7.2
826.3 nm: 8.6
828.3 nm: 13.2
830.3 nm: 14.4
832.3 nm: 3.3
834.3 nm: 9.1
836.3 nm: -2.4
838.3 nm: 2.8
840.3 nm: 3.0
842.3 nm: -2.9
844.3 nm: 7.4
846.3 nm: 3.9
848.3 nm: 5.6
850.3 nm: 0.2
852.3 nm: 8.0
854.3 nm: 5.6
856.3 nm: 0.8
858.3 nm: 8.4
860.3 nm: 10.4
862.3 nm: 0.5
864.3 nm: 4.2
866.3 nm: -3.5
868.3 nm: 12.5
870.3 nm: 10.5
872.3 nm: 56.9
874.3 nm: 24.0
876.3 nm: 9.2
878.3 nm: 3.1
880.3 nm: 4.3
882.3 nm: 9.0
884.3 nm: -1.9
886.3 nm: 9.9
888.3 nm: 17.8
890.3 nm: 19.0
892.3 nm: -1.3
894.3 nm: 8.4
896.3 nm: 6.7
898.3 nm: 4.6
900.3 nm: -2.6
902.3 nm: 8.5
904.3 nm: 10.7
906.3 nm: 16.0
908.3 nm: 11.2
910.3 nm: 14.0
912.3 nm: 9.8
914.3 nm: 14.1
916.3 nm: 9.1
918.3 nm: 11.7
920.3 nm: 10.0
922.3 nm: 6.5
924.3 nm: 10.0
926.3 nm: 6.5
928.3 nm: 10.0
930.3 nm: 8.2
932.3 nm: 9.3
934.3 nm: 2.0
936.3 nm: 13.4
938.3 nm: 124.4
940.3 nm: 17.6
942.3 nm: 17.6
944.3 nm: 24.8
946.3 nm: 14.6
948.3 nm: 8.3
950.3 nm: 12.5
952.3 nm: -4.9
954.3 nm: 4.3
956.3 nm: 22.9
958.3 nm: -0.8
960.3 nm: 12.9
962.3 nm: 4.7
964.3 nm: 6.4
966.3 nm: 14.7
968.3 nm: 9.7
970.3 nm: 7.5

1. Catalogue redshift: 1.341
